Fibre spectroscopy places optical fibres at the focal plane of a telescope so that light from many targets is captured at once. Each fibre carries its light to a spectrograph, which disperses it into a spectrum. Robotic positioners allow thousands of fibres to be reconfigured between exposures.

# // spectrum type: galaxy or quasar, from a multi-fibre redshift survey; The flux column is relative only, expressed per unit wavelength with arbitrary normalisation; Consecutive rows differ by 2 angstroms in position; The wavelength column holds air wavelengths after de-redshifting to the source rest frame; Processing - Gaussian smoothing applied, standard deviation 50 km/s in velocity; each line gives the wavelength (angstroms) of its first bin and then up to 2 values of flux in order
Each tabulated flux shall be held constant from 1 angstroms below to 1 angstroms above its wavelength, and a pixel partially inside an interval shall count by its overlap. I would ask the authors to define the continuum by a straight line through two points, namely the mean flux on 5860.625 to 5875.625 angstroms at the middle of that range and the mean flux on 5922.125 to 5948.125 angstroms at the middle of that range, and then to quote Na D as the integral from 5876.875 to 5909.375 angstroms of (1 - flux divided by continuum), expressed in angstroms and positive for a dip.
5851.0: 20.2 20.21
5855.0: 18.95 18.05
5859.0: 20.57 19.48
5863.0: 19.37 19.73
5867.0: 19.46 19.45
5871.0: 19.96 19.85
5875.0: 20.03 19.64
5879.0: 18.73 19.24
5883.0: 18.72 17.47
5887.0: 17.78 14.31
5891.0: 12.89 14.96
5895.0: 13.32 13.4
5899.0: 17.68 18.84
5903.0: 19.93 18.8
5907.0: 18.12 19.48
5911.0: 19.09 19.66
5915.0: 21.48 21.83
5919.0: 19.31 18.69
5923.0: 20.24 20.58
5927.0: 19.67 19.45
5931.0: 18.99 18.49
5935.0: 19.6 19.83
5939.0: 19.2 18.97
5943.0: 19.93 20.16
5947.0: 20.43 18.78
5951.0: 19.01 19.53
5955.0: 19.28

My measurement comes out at 4.2 angstroms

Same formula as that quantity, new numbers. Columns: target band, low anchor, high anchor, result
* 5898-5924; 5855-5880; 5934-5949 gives 0.17 angstroms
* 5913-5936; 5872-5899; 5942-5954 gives -1.50 angstroms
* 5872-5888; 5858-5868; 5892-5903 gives -0.91 angstroms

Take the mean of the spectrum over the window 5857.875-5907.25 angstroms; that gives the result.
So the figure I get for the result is 18.1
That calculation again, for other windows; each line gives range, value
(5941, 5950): 19.7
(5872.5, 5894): 17.5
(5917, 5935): 19.6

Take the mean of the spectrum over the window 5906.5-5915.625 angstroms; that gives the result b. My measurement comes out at 19.6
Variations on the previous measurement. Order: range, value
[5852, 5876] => 19.6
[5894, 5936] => 18.9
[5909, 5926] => 20.1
